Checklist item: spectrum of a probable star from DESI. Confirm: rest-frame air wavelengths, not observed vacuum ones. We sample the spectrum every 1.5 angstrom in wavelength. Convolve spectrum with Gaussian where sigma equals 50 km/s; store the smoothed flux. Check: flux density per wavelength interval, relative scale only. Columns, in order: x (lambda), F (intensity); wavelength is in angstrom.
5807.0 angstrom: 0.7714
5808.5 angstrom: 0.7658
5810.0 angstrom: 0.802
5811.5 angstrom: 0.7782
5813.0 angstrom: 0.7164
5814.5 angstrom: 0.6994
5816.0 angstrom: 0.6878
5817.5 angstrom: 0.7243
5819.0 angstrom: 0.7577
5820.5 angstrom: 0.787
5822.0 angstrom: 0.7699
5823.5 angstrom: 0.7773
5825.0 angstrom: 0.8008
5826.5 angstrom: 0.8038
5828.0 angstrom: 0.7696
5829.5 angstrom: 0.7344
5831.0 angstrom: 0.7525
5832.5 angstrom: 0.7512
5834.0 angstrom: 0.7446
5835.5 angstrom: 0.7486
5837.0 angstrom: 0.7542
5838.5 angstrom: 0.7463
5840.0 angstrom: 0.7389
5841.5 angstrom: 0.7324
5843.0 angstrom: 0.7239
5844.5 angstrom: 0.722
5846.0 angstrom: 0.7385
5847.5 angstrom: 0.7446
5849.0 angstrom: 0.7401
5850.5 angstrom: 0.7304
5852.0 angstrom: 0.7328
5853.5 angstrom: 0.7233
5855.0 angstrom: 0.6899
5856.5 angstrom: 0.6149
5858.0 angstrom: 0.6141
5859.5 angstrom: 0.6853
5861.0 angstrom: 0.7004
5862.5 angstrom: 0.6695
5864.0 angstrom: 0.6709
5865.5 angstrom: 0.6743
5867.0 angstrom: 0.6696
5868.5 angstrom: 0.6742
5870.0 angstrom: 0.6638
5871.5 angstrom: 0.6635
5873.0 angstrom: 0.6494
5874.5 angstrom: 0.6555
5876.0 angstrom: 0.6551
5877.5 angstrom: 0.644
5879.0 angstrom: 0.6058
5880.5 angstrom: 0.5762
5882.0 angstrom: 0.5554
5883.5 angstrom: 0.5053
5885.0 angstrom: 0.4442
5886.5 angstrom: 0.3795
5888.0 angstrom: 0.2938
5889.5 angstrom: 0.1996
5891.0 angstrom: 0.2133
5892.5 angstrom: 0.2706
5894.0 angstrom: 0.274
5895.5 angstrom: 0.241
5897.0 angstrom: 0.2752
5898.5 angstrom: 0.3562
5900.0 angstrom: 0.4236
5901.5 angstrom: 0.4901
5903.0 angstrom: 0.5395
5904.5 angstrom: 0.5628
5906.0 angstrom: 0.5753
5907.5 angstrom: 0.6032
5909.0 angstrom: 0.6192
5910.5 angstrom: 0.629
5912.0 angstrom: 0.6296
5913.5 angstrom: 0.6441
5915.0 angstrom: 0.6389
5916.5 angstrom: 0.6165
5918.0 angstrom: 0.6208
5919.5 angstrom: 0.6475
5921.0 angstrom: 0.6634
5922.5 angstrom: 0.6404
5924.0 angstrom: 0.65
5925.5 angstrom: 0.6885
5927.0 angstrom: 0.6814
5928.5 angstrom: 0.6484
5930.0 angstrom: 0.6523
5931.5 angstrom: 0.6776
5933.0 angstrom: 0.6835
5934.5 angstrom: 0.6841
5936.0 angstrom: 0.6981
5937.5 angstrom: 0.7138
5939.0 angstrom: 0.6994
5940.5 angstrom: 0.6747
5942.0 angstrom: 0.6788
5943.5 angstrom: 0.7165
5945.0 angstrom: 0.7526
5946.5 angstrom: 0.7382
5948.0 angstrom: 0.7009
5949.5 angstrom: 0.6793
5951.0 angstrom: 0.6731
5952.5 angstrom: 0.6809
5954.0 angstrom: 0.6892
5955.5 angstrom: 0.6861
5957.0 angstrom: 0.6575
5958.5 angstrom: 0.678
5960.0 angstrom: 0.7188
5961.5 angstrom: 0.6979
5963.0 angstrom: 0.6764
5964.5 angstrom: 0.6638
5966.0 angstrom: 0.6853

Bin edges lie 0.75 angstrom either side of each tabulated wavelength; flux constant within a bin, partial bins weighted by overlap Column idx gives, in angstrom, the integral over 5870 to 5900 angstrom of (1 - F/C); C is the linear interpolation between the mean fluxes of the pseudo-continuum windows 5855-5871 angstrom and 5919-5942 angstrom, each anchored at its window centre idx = 9.8 angstrom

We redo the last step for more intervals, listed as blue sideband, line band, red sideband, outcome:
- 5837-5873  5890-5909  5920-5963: 7.8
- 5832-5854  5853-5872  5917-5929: 1.3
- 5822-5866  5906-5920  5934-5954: 1.6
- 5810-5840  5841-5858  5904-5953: 0.5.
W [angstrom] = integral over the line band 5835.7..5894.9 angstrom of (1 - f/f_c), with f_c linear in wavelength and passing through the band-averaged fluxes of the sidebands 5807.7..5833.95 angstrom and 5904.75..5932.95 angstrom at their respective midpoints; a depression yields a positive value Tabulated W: 8.3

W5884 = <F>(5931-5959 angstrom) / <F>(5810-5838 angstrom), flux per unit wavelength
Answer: 0.9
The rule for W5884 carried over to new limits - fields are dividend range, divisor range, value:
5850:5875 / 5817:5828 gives 0.87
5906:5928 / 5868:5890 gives 1.17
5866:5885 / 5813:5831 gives 0.82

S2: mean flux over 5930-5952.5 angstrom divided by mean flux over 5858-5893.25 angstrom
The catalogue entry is 1.3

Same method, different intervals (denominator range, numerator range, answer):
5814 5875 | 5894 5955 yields 0.86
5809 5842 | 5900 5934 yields 0.83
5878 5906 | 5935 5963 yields 1.71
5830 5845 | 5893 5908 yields 0.58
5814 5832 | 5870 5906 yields 0.61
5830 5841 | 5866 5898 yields 0.64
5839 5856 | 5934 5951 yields 0.97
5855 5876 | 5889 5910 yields 0.62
